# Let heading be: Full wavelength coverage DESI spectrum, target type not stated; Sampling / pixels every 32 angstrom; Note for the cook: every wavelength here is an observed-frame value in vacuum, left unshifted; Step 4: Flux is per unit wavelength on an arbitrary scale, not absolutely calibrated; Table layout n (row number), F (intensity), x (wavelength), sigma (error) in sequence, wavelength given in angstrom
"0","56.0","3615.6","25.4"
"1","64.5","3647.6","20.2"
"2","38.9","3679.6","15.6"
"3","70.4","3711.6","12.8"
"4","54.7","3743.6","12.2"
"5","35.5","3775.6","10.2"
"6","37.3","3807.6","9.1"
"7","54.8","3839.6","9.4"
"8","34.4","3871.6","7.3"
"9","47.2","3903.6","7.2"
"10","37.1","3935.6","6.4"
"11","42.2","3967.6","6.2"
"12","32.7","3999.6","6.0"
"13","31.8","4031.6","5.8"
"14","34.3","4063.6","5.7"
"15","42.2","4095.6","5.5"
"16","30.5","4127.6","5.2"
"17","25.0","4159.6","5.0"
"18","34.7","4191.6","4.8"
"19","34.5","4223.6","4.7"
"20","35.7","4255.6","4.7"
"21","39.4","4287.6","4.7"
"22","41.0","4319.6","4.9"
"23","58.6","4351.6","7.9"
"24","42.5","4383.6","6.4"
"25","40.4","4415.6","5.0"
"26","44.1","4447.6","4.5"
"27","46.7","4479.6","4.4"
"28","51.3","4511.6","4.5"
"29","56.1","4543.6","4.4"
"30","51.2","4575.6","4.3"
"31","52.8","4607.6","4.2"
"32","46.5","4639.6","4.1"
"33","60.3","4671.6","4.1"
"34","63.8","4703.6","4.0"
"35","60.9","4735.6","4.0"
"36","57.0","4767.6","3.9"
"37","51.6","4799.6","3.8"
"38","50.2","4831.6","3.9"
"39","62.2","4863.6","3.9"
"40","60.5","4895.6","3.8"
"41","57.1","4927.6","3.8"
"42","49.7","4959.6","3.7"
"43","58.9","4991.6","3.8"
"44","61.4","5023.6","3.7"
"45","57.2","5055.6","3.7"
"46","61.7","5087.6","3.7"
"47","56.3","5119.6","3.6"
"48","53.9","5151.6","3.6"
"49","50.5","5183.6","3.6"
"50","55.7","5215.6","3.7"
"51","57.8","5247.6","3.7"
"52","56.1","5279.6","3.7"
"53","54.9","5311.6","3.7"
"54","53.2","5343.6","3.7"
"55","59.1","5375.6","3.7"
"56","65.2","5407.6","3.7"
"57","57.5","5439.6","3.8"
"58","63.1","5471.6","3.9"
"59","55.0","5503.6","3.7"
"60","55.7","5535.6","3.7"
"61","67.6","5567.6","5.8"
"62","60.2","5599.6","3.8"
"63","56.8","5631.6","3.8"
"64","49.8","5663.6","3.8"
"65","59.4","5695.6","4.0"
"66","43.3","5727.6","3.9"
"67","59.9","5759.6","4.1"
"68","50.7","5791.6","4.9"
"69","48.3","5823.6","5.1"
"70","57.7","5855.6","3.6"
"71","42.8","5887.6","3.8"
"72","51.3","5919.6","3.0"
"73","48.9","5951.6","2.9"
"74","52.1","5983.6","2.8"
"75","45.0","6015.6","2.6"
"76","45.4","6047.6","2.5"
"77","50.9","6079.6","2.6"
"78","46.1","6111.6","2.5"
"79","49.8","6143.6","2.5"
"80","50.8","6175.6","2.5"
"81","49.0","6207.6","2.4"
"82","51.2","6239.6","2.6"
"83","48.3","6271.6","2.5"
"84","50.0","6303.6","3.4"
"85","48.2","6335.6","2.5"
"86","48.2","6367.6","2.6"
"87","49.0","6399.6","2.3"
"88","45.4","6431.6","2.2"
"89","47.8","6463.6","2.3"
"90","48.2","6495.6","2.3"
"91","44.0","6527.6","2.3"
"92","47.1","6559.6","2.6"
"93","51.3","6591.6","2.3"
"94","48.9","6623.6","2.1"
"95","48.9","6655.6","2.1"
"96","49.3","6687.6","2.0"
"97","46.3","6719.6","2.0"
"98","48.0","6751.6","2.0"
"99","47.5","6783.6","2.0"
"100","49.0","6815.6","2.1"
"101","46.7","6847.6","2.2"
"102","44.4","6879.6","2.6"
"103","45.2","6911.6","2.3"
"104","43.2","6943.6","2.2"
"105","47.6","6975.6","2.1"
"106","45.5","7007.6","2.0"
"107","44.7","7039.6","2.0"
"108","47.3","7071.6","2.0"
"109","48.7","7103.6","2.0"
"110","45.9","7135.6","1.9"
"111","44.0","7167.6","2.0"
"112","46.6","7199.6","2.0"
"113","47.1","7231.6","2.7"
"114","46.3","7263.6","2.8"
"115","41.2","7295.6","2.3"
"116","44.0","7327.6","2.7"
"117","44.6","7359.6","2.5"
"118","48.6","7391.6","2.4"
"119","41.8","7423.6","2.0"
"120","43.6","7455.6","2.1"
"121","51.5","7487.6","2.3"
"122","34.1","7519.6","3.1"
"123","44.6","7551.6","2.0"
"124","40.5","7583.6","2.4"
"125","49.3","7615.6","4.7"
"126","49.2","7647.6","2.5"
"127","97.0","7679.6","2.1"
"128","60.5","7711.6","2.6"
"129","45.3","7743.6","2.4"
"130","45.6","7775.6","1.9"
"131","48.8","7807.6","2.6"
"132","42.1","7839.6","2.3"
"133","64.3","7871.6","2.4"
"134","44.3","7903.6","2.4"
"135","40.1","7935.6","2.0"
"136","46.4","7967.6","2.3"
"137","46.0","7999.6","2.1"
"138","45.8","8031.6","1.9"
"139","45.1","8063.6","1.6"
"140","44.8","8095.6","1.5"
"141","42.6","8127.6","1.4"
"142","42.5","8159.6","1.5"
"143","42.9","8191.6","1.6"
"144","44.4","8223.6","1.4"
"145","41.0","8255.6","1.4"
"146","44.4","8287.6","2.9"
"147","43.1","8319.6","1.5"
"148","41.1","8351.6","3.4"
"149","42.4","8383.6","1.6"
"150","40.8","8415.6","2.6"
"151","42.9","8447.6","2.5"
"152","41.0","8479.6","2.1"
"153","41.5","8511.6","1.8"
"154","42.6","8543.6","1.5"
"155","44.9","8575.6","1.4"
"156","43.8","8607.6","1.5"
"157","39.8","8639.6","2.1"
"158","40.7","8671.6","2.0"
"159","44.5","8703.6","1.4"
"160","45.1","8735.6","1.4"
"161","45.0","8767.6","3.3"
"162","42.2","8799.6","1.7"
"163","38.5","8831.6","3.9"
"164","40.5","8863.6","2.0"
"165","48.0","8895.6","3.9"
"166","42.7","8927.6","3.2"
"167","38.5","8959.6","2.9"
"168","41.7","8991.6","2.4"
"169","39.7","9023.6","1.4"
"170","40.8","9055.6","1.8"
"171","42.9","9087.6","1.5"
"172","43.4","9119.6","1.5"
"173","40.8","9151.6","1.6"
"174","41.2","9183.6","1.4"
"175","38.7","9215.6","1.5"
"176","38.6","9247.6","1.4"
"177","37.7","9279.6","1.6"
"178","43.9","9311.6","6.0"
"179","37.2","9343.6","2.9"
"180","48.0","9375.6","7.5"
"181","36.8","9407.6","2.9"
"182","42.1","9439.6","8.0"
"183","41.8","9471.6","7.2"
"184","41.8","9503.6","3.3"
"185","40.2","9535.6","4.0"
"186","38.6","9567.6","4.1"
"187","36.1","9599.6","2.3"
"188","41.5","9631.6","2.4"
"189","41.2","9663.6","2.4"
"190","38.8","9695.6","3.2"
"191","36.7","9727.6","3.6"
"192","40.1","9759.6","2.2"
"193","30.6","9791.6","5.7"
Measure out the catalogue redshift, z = 0.170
